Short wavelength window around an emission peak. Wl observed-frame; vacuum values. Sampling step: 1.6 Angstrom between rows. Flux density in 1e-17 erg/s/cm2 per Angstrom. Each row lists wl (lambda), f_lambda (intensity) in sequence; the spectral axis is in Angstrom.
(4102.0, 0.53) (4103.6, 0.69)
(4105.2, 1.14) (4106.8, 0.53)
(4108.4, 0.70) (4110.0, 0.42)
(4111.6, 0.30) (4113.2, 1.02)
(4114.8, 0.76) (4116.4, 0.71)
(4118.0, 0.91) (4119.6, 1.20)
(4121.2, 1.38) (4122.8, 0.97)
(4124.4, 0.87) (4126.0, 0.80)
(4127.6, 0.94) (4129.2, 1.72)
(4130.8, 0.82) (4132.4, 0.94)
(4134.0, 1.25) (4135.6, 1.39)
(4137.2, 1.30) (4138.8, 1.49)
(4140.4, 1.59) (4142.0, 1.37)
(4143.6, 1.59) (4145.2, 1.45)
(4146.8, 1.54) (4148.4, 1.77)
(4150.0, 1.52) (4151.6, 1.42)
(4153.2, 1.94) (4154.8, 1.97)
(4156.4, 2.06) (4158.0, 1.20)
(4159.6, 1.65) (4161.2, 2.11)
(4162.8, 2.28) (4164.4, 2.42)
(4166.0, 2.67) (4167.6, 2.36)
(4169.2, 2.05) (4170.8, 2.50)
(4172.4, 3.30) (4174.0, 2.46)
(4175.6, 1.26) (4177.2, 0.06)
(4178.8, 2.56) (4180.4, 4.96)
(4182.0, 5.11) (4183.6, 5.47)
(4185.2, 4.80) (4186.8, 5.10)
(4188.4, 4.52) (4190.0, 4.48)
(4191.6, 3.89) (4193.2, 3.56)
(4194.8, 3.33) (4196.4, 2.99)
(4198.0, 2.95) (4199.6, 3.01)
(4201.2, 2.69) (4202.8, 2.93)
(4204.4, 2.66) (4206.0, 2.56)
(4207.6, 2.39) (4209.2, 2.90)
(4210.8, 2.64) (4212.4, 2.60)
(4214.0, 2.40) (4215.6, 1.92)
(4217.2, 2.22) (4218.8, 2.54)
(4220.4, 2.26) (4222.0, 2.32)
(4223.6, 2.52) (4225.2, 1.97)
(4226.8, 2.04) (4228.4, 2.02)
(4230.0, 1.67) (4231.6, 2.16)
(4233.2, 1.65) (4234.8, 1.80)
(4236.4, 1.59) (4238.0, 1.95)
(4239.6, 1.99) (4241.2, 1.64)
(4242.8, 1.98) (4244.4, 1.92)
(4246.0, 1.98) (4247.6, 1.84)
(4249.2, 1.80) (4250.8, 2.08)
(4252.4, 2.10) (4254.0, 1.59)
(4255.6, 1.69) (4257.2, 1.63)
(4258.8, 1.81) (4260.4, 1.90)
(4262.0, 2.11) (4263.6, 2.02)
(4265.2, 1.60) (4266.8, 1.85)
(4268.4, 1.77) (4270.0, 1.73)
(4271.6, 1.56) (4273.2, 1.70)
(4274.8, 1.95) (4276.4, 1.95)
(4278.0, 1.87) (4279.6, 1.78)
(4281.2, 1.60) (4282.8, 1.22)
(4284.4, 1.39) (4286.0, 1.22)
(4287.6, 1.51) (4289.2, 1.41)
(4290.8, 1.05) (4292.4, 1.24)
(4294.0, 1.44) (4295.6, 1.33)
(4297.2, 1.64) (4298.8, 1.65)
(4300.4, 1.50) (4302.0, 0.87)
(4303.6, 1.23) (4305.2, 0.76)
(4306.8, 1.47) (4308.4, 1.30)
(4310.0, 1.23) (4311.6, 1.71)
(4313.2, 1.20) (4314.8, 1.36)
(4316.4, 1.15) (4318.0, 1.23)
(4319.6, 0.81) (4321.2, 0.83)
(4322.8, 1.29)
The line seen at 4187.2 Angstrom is Lyman alpha 1216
